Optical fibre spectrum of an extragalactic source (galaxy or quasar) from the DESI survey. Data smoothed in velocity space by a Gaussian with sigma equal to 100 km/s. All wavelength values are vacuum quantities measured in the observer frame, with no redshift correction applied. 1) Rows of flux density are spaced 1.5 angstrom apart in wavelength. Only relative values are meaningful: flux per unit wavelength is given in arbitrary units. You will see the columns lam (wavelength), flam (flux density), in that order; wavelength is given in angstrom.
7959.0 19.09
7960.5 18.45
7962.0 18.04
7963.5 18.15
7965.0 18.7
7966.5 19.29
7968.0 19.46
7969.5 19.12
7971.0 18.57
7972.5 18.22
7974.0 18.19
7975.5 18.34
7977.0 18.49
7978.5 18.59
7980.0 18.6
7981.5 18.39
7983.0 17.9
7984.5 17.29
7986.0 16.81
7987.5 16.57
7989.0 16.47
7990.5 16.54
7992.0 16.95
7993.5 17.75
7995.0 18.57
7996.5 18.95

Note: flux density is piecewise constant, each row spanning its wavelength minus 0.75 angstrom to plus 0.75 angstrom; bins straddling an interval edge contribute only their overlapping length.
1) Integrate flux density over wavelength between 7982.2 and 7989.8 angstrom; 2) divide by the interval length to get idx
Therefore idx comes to 17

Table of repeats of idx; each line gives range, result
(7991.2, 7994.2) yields 17.3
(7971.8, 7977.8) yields 18.3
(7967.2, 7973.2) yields 18.9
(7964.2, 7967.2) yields 19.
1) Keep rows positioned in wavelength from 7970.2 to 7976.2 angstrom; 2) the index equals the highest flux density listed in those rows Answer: 18.57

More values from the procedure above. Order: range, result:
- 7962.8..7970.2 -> 19.46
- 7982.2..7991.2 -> 17.9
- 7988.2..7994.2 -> 17.75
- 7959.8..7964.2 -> 18.45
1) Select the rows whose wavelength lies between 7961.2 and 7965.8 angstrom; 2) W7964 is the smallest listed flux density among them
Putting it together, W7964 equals 18.04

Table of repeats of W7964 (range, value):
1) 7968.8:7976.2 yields 18.19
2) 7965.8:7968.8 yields 19.29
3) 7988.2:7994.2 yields 16.47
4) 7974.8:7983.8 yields 17.9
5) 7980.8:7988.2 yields 16.57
